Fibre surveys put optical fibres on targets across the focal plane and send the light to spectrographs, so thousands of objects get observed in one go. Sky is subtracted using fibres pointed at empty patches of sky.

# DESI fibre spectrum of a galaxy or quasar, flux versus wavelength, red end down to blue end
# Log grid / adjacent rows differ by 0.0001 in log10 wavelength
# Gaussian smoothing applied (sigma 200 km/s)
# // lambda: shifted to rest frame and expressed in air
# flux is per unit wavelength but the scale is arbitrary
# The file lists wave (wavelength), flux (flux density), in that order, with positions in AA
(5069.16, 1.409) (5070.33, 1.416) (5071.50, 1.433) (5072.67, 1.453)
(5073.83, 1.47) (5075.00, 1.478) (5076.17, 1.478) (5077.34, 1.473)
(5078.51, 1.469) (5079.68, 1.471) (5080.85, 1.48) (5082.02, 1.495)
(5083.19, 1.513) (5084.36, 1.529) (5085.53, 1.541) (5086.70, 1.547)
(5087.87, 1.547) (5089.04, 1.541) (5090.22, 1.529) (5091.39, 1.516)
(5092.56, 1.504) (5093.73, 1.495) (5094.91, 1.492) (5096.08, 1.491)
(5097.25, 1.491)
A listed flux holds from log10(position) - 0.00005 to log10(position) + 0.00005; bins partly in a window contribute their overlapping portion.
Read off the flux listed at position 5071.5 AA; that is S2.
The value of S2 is 1.433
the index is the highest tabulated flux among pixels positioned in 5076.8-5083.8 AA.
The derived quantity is 1.513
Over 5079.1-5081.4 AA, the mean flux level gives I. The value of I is 1.48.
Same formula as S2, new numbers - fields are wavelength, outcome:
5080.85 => 1.48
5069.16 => 1.409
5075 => 1.478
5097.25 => 1.491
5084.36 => 1.529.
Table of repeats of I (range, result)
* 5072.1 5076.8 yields 1.47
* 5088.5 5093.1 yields 1.52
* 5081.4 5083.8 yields 1.5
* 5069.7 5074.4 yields 1.44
